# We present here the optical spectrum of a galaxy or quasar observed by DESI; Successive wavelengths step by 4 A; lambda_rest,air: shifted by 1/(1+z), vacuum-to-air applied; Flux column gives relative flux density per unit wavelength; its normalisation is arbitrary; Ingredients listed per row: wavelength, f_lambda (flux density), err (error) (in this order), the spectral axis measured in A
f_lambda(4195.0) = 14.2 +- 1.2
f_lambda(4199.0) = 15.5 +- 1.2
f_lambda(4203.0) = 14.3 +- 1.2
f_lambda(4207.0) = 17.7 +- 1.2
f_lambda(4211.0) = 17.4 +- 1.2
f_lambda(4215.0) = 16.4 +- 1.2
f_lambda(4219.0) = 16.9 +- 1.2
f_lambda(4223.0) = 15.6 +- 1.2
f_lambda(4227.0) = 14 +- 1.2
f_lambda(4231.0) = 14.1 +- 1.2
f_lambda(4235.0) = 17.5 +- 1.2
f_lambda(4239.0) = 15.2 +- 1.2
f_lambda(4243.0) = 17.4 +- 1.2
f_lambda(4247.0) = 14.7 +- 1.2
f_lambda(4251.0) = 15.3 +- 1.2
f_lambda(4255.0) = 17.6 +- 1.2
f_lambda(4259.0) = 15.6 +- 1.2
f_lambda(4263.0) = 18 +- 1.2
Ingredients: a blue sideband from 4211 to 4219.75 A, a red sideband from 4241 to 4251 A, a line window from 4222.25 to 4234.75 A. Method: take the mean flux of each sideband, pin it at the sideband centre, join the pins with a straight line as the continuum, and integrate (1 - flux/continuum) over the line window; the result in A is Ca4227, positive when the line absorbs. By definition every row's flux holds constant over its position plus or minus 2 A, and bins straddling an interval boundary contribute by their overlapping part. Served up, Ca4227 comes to 1.2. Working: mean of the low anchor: 16.8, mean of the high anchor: 15.9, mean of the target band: 14.9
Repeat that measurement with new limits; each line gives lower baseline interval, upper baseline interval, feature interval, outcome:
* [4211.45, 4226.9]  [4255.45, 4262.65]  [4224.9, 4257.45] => 1.31 A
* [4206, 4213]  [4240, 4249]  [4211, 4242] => 1.71 A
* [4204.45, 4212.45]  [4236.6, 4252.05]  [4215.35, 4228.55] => 0.85 A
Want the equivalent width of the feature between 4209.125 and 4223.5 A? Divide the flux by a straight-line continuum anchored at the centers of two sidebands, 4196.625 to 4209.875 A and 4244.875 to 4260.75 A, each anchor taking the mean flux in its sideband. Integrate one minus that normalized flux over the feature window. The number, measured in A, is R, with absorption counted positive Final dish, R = -0.7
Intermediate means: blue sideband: 15.9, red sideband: 15.8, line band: 16.7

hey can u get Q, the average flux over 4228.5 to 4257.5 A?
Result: 15.9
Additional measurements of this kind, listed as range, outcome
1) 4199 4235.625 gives 15.9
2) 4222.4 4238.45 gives 15.3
